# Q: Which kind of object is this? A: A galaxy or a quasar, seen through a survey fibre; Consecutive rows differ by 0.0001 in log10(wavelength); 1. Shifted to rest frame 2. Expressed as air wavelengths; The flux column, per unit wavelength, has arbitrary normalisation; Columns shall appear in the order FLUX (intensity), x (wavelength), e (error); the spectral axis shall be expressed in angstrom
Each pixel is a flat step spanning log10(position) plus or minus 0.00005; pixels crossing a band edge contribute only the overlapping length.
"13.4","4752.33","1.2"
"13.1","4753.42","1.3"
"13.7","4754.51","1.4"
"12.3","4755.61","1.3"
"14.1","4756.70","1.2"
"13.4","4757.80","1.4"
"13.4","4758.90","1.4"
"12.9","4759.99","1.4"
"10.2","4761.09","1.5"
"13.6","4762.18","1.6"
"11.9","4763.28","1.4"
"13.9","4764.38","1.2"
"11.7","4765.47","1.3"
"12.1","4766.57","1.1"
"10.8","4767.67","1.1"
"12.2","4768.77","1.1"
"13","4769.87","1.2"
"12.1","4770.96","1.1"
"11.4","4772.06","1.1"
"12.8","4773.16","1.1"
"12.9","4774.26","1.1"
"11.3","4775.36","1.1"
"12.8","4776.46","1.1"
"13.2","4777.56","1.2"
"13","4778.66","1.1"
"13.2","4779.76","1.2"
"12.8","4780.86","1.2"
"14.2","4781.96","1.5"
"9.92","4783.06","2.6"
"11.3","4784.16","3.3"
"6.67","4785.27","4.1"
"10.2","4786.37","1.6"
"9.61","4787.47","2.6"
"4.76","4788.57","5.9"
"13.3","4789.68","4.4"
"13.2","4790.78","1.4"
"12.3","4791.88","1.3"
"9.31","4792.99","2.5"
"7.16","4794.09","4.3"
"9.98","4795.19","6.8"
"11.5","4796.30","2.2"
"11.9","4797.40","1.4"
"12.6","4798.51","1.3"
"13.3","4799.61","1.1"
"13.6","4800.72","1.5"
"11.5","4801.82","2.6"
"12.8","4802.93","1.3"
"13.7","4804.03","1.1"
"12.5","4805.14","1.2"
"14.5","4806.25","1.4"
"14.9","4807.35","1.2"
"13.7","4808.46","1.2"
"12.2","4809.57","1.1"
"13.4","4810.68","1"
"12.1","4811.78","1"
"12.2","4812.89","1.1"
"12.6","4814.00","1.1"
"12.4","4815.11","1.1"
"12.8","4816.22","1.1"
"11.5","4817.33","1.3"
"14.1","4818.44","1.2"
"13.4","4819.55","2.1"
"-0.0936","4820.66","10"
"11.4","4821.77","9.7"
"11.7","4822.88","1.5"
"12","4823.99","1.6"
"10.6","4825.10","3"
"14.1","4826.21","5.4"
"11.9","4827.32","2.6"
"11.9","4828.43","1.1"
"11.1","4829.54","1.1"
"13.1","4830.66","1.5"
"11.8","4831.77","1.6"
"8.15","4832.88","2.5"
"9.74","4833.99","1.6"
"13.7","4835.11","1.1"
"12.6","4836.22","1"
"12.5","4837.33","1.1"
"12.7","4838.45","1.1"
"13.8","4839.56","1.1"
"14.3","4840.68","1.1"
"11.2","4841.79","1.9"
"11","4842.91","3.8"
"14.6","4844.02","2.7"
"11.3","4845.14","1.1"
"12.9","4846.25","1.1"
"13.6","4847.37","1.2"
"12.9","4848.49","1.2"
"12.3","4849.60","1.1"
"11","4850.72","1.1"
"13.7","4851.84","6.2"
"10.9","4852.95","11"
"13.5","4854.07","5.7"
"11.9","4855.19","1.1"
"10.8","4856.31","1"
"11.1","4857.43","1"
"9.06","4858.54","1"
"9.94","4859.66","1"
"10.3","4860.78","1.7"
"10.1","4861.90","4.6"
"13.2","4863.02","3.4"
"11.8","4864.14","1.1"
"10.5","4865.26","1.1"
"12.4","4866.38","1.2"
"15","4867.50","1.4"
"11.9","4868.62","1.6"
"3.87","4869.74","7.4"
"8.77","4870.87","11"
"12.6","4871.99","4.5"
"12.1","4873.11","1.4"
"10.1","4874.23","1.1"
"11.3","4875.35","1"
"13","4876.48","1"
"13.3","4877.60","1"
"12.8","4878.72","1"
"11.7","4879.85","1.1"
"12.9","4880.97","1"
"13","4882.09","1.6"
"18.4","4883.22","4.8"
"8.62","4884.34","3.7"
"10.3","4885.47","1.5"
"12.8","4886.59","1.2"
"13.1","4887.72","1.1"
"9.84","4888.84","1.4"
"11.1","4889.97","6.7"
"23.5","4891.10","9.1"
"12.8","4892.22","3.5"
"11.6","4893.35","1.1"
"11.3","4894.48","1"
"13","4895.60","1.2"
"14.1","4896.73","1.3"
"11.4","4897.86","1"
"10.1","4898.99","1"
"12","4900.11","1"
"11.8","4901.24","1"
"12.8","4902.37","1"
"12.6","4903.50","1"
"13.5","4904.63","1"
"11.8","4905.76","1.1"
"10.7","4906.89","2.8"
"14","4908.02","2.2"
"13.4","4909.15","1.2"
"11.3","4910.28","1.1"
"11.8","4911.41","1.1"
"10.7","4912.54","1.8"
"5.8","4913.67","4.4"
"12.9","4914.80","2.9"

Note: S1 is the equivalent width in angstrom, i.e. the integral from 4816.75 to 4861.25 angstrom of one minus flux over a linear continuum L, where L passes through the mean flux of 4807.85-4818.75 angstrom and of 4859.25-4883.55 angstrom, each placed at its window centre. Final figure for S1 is 1.96 angstrom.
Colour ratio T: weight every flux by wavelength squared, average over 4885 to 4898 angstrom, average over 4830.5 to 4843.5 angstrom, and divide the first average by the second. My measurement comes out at 1.10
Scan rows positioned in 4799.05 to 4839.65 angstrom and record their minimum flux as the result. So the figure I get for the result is -0.0936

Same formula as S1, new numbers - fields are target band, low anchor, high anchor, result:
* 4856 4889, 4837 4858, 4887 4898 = 3.49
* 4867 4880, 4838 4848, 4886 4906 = 1.46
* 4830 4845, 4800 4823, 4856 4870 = -0.83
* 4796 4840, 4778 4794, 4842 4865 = -3.31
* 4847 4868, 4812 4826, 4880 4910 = 0.41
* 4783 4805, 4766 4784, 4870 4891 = 2.34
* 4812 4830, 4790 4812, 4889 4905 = 1.38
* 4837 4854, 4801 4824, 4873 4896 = -0.26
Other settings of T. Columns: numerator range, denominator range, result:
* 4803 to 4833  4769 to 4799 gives 1.08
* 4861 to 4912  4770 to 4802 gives 1.11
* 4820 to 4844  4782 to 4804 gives 1.07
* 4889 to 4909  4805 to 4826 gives 1.10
